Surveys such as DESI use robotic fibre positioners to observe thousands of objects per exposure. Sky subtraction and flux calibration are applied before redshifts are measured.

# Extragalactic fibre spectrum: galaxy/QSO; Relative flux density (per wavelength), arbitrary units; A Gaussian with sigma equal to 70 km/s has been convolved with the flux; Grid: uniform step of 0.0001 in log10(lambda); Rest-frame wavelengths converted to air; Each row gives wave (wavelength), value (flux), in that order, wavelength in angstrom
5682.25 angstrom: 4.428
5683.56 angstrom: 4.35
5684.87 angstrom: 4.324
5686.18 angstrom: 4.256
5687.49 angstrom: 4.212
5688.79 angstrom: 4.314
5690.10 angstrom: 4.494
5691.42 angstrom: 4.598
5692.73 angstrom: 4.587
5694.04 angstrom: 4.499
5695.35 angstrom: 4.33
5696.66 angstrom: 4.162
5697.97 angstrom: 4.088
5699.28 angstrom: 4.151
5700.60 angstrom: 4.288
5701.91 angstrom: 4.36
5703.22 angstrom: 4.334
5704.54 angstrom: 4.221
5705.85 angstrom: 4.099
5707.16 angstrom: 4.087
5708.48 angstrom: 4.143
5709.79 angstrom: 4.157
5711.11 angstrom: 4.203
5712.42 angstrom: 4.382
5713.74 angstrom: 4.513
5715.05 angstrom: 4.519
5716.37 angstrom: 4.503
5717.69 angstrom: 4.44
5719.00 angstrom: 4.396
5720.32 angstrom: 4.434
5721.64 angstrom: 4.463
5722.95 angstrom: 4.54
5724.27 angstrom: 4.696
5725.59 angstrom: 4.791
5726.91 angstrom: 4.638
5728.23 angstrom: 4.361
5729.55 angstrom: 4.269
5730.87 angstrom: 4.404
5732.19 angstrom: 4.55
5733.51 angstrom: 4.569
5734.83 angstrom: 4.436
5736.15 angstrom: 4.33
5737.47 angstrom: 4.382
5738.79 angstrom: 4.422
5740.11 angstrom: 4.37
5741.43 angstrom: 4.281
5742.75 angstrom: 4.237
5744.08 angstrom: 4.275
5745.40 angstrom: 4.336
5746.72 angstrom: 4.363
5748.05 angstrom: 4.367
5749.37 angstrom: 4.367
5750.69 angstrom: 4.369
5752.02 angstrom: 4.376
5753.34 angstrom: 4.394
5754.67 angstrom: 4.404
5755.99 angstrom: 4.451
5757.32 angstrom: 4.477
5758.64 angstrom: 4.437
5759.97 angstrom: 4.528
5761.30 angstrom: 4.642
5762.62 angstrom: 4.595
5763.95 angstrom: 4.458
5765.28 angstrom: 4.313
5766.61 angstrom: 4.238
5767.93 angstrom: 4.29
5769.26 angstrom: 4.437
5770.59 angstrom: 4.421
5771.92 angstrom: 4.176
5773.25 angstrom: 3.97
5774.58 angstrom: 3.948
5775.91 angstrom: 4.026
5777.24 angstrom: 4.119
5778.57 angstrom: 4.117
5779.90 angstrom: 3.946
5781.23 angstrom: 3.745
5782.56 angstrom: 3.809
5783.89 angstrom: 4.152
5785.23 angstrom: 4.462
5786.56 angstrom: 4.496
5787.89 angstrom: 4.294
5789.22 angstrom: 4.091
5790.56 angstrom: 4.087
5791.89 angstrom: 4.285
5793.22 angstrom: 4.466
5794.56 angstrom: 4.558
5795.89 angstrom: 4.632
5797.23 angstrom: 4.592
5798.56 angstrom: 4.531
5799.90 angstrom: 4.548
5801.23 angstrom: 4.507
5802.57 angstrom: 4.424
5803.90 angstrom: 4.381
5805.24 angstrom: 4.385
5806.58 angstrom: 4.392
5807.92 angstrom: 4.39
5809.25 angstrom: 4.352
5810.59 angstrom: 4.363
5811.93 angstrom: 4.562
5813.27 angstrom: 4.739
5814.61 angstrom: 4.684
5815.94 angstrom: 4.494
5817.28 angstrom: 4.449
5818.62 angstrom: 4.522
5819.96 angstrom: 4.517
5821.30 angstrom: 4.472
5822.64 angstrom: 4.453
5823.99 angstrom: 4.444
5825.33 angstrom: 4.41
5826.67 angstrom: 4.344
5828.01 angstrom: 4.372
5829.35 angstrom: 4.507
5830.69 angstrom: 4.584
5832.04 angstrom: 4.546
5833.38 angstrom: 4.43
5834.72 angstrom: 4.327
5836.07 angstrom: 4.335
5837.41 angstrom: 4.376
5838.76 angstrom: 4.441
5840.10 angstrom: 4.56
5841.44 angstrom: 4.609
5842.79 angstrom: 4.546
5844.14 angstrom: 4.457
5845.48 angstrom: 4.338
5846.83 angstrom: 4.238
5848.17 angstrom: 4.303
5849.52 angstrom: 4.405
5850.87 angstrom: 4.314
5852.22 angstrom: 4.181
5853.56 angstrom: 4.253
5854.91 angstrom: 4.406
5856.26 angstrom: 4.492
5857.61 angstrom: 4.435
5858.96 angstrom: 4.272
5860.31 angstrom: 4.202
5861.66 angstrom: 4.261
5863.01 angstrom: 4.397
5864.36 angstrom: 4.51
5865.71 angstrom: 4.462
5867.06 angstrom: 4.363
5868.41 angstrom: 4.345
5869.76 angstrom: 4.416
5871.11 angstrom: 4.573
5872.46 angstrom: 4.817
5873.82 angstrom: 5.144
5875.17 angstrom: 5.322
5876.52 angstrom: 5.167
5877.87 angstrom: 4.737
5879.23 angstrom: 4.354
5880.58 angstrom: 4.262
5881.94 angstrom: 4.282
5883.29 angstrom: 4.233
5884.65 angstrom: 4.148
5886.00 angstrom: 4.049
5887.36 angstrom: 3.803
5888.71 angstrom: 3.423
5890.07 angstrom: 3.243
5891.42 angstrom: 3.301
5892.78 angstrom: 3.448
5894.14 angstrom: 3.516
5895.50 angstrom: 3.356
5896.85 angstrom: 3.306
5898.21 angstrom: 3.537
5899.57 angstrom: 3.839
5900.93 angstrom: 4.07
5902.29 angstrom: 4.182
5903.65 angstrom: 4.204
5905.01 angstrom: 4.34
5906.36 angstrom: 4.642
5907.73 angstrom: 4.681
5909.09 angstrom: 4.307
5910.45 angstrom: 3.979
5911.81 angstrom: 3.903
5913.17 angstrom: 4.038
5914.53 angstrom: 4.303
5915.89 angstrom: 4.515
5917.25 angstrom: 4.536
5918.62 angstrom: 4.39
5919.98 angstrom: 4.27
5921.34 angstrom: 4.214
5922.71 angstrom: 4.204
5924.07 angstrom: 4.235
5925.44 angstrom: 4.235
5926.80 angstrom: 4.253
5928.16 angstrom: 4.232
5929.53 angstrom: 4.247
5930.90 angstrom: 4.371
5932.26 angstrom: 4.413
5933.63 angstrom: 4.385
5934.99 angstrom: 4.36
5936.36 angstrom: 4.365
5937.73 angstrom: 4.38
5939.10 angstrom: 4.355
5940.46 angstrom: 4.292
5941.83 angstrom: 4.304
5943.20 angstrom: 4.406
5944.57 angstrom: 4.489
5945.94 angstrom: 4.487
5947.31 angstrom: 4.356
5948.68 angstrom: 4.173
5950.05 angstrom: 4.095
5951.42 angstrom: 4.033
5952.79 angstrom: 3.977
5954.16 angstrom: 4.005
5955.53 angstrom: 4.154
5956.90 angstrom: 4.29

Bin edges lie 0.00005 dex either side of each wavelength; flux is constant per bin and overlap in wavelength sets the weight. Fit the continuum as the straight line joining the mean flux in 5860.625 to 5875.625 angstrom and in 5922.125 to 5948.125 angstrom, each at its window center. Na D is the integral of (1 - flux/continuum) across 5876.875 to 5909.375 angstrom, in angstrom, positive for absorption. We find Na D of 3.7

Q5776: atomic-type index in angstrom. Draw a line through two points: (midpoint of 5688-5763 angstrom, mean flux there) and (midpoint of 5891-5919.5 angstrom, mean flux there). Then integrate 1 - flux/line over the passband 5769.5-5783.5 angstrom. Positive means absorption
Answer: 0.8 angstrom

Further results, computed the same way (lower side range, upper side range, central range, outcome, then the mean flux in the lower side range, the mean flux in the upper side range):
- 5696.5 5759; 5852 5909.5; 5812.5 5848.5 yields -1.7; 4.37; 4.22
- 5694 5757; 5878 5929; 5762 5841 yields -2.5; 4.37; 4.06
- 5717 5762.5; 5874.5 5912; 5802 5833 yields -1.6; 4.44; 4.06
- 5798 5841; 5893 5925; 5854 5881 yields -1.8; 4.46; 4.1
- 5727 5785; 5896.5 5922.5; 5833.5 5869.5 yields -1.3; 4.31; 4.18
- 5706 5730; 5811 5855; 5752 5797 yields 1.4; 4.41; 4.44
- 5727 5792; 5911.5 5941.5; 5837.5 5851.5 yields -0.4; 4.31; 4.3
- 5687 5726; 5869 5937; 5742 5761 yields -0.3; 4.37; 4.2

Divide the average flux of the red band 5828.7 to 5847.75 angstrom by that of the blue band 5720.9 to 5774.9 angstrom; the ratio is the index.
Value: 1.0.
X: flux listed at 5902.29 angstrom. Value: 4.182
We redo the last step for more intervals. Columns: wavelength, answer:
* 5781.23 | 3.745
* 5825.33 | 4.41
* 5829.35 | 4.507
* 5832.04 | 4.546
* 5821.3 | 4.472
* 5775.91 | 4.026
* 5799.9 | 4.548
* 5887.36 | 3.803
